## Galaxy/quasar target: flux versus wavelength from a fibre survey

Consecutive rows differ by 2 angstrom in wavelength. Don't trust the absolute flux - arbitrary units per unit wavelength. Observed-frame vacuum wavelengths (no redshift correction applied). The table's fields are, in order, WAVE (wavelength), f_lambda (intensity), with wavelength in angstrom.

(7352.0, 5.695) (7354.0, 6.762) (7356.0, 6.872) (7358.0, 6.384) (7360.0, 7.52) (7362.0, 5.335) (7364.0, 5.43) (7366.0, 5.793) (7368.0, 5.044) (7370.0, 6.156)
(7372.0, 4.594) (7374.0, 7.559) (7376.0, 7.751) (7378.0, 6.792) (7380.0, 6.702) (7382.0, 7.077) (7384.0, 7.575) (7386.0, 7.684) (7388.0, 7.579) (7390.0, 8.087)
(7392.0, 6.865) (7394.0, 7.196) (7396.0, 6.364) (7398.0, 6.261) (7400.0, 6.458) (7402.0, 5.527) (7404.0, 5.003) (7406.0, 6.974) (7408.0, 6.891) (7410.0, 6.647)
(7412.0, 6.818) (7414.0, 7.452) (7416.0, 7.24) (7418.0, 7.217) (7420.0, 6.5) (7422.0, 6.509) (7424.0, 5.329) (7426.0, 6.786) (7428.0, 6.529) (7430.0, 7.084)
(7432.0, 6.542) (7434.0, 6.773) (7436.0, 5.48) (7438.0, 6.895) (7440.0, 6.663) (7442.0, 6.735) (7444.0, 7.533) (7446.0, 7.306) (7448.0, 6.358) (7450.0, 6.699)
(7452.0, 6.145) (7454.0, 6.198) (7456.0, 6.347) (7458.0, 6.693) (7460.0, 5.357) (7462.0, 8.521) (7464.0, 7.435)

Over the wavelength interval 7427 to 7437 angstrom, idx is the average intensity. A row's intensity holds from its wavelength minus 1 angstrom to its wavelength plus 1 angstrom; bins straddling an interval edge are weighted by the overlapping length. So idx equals 6.48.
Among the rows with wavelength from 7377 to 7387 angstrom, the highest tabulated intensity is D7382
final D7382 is 7.684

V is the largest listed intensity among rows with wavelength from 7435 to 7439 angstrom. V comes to 6.895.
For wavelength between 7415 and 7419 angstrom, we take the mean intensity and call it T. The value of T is 7.23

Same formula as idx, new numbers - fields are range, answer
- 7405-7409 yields 6.93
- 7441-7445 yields 7.13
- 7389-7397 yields 7.13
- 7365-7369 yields 5.42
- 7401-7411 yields 6.21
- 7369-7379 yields 6.57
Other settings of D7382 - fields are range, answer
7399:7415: 7.452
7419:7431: 7.084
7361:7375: 7.559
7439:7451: 7.533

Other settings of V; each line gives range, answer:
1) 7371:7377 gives 7.751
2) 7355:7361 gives 7.52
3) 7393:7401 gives 7.196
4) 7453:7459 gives 6.693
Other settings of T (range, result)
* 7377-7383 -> 6.86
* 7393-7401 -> 6.57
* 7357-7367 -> 6.09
